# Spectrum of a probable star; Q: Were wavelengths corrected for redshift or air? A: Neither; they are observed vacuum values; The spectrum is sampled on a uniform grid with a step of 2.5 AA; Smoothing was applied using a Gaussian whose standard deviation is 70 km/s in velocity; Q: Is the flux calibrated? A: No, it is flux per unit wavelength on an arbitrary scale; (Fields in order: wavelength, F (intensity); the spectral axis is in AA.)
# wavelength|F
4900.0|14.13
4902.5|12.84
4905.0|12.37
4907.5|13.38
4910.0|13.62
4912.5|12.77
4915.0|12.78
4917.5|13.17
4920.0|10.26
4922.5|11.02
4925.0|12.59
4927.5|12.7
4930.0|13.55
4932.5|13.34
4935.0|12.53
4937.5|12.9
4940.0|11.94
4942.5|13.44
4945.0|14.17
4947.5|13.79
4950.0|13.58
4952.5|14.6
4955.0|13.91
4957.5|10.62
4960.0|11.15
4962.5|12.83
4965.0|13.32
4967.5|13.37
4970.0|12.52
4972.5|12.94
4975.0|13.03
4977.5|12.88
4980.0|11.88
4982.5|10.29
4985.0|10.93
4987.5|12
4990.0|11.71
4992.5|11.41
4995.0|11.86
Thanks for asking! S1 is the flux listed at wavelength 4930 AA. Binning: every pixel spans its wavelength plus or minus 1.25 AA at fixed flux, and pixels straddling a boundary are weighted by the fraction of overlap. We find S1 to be 13.55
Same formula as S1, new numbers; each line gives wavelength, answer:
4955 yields 13.91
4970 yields 12.52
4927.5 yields 12.7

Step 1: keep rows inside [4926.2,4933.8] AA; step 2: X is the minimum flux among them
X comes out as 12.7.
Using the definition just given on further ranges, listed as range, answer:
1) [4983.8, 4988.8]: 10.93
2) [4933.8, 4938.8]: 12.53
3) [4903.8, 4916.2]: 12.37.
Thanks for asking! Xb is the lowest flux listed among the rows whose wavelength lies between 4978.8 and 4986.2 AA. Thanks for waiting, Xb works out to 10.29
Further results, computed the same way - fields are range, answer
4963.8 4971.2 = 12.52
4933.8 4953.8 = 11.94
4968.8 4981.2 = 11.88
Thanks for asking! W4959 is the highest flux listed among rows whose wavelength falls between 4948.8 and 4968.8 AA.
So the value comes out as 14.6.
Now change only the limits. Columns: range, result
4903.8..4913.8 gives 13.62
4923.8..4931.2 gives 13.55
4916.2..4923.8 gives 13.17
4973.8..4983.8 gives 13.03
